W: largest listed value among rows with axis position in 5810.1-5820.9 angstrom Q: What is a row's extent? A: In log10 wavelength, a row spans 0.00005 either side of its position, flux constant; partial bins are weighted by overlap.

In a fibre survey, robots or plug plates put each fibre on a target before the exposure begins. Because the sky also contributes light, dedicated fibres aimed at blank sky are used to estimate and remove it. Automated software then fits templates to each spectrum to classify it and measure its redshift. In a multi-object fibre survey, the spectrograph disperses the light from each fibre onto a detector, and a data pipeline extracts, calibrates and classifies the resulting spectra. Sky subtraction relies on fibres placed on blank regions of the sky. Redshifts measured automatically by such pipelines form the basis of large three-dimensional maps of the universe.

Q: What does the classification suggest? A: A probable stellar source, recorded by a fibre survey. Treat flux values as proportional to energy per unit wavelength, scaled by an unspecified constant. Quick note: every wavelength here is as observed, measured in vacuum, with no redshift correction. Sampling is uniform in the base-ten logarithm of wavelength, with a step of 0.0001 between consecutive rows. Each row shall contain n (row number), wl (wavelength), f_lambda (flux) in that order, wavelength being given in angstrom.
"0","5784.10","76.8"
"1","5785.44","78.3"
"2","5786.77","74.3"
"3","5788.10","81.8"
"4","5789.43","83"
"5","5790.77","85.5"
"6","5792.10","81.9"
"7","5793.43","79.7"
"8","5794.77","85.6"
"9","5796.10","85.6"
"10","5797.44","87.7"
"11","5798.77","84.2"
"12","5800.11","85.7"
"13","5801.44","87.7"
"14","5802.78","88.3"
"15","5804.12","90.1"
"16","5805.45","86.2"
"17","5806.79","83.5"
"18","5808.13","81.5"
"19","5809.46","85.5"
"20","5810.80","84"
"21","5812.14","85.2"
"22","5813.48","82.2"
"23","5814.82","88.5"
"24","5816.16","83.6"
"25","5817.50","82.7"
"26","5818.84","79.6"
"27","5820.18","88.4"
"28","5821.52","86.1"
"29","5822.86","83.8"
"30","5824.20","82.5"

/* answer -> 88.5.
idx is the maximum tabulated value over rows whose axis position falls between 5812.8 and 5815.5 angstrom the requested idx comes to 88.5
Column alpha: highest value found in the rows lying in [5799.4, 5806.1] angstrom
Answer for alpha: 90.1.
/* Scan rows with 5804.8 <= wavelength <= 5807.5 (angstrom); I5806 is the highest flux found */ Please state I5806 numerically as 86.2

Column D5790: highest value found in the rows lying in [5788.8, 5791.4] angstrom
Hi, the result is 85.5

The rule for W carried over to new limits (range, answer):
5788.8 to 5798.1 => 87.7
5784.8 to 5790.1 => 83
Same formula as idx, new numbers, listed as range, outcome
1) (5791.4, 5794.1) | 81.9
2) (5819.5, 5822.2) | 88.4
